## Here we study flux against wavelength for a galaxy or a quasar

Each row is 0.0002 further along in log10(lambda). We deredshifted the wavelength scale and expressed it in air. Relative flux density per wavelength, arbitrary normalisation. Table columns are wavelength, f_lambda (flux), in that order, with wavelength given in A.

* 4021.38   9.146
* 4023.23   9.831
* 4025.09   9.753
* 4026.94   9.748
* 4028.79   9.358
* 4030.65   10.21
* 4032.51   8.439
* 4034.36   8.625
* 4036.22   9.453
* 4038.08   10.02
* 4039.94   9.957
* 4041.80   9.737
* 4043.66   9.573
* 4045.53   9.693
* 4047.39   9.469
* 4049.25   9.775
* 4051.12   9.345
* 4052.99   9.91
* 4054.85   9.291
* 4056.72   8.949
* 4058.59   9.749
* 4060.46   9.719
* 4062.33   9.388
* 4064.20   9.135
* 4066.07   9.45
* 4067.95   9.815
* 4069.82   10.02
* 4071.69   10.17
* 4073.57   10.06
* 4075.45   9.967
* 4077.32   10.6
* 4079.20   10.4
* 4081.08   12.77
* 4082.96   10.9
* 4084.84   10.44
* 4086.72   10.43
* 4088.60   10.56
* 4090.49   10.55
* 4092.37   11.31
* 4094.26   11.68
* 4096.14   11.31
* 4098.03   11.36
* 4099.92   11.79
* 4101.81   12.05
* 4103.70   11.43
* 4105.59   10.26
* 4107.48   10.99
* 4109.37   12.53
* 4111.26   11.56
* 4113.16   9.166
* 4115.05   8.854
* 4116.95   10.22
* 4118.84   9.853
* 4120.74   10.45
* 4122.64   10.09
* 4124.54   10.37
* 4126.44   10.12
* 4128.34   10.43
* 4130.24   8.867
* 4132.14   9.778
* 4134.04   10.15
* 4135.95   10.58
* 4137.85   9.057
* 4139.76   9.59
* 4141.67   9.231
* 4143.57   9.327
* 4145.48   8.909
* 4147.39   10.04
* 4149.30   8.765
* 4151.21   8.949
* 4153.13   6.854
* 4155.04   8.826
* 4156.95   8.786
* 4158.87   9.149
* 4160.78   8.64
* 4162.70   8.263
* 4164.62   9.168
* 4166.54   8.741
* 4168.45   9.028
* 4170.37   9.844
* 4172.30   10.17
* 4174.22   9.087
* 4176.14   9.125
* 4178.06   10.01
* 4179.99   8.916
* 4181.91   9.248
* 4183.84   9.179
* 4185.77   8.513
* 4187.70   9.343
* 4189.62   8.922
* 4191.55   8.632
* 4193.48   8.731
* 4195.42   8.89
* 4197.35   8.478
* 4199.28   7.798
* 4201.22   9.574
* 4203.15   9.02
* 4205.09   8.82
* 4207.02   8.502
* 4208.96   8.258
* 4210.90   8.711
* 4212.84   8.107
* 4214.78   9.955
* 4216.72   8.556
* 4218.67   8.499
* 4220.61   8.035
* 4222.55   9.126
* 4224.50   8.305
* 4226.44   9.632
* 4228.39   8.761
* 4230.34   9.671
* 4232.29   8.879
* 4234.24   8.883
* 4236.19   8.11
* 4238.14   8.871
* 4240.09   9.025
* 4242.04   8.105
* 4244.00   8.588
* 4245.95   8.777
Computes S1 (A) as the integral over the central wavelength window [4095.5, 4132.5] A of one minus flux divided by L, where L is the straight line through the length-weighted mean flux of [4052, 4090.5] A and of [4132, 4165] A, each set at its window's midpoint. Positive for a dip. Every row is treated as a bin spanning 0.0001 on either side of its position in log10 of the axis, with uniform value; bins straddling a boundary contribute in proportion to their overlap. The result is -3.99 A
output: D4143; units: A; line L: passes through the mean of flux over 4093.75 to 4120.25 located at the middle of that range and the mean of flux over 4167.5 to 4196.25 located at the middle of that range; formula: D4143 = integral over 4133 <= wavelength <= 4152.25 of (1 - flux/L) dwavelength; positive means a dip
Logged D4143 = 1.2 A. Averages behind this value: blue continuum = 10.9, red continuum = 9.17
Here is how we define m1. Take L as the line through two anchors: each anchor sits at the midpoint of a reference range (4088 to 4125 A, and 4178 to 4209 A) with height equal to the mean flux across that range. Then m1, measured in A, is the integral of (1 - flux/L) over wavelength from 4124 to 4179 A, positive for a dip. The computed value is 2.8 A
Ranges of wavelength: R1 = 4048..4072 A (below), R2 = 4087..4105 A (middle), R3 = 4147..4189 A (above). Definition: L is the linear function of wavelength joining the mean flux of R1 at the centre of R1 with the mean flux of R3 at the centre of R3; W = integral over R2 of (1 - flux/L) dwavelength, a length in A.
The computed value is -3.63 A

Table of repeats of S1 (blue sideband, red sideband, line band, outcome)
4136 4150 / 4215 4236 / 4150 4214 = 1.8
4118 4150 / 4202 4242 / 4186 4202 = 0.5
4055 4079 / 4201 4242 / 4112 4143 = -1.4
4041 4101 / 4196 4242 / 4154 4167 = 0.8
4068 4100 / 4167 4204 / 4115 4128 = 0.1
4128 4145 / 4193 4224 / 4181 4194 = 0.0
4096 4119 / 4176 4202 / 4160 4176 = 0.5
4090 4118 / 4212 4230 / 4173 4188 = 0.6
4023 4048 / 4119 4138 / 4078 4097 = -2.3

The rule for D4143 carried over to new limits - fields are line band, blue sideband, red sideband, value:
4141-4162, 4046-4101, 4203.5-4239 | 1.4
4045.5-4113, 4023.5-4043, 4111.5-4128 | -4.7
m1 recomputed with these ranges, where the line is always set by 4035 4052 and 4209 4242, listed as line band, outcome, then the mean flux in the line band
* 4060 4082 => -1.4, 10.1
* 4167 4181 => -0.6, 9.43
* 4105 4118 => -1.7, 10.5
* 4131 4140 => -0.6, 9.83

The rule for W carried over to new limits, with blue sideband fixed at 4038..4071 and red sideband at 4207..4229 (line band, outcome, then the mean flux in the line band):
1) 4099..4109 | -2.18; 11.4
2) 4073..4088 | -1.98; 10.7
